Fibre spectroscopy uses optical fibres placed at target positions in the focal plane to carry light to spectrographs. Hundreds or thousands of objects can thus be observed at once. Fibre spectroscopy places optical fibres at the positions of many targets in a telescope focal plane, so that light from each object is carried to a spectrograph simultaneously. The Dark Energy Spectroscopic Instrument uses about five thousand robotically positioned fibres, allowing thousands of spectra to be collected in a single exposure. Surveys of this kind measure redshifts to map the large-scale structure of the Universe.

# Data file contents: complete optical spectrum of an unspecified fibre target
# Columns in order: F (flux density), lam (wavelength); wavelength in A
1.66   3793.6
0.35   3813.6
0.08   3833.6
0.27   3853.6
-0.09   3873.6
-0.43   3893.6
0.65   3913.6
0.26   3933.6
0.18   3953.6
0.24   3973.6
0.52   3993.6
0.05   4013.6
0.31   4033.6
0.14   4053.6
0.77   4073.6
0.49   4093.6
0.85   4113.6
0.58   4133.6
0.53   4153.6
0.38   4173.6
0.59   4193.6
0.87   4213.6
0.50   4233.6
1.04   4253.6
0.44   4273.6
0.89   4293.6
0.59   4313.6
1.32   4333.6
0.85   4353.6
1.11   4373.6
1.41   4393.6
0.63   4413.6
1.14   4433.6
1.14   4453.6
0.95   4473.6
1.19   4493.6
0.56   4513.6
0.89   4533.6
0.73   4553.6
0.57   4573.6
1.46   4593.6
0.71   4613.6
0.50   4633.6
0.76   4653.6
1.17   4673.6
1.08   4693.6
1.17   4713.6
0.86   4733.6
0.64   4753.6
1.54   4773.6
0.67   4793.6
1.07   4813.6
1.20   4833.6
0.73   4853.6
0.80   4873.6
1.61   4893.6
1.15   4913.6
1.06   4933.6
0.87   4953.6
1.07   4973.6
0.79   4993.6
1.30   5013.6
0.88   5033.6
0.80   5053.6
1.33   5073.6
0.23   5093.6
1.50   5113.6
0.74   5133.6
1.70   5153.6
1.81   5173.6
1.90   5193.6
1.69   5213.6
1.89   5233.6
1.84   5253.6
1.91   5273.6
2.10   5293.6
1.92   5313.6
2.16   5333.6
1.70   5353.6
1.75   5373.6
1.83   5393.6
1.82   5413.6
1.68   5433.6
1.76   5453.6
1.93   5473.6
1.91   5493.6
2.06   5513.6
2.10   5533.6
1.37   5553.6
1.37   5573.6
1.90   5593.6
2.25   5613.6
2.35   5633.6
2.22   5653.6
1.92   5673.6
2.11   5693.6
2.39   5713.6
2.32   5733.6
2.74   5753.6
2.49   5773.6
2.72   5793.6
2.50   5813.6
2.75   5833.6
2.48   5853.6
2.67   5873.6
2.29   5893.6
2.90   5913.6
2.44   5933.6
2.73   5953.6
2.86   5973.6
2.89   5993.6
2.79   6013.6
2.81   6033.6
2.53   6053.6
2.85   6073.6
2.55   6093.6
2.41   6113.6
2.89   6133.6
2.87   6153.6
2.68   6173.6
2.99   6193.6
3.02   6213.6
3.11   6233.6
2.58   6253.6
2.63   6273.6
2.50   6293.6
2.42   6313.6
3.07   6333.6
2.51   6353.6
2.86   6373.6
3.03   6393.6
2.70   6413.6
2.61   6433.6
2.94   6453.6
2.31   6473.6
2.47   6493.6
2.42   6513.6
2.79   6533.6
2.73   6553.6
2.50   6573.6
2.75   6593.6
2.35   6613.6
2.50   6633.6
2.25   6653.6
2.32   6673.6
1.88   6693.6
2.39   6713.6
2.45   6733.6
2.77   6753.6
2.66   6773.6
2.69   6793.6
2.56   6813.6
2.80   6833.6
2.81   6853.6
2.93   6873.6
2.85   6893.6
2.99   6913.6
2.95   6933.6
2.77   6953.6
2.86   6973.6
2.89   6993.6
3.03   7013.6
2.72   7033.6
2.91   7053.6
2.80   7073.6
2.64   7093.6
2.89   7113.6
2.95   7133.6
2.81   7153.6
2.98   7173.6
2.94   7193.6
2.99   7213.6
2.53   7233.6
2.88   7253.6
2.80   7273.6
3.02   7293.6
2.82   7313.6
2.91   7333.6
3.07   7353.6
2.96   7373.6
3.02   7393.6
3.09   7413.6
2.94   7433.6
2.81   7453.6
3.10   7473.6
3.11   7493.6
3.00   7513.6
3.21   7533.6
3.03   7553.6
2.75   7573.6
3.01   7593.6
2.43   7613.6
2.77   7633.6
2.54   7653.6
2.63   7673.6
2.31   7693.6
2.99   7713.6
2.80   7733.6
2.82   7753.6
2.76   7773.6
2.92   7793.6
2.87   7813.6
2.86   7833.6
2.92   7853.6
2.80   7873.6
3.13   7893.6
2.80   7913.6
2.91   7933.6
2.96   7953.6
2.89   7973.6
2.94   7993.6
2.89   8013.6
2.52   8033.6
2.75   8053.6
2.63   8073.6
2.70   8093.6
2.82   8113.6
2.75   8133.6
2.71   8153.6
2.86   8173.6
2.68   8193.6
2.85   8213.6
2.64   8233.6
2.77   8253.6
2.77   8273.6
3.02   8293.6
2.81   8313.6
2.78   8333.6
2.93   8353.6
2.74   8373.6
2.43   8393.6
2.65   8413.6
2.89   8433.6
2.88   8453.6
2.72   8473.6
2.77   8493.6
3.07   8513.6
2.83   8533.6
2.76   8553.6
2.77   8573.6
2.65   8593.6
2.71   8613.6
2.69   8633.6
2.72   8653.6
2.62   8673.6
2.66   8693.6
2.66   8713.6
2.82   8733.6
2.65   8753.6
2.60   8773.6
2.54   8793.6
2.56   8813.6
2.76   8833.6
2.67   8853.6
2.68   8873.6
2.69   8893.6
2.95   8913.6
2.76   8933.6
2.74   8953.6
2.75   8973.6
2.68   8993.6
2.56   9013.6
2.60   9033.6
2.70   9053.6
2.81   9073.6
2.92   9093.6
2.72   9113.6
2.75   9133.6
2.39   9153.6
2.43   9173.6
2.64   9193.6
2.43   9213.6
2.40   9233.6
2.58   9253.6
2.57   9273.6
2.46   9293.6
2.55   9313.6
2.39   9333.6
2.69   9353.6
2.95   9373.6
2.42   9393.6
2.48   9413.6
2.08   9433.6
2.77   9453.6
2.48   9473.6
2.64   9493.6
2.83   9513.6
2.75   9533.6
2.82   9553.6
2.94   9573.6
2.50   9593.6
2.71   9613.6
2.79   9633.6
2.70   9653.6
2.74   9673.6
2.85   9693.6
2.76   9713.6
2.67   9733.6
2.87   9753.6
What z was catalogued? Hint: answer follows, 0.29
